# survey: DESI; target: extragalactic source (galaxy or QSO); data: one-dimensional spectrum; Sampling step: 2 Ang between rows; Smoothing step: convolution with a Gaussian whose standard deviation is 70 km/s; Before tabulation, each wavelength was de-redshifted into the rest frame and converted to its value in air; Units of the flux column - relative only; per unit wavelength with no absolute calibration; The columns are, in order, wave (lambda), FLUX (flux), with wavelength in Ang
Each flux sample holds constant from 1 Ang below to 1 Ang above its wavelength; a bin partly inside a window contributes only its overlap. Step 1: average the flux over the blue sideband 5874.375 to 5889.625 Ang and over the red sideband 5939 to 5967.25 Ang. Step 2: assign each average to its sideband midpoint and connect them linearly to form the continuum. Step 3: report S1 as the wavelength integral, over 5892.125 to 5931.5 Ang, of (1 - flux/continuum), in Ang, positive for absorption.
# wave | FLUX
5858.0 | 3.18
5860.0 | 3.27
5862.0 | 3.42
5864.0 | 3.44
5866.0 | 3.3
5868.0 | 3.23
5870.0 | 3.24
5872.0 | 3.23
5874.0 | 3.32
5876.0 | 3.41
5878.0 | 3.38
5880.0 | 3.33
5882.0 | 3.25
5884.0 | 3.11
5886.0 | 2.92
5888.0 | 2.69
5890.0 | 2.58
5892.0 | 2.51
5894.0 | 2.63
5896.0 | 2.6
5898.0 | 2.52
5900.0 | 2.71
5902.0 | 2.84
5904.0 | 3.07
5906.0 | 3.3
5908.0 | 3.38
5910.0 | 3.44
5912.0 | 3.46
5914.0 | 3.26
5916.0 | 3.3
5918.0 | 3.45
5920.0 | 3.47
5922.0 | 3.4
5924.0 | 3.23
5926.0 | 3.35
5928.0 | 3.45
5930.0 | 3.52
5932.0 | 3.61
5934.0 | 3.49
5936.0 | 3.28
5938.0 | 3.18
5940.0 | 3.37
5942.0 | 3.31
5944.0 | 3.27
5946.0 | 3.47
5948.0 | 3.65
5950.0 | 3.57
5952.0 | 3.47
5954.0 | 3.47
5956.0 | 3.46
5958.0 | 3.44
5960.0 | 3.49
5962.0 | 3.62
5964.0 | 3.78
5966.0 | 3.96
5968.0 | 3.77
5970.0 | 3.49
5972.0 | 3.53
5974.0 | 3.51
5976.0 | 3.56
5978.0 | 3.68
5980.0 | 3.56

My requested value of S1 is 1.6 Ang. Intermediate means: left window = 3.14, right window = 3.53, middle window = 3.17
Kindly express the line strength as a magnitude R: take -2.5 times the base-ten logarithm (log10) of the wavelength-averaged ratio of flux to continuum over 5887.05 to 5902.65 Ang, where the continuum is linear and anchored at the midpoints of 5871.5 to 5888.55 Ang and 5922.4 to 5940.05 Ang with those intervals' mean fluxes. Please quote 0.230 mag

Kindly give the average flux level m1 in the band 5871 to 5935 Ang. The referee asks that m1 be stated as 3.16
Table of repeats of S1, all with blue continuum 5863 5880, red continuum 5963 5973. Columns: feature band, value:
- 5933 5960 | 1.5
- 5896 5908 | 1.9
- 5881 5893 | 1.9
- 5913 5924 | 0.5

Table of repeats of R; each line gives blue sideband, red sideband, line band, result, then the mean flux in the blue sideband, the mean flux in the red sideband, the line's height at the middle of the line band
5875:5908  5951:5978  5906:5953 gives -0.04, 2.94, 3.58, 3.28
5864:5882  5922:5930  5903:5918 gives 0.01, 3.31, 3.37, 3.35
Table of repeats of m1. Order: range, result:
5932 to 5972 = 3.51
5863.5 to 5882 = 3.31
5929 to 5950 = 3.42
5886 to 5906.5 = 2.74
